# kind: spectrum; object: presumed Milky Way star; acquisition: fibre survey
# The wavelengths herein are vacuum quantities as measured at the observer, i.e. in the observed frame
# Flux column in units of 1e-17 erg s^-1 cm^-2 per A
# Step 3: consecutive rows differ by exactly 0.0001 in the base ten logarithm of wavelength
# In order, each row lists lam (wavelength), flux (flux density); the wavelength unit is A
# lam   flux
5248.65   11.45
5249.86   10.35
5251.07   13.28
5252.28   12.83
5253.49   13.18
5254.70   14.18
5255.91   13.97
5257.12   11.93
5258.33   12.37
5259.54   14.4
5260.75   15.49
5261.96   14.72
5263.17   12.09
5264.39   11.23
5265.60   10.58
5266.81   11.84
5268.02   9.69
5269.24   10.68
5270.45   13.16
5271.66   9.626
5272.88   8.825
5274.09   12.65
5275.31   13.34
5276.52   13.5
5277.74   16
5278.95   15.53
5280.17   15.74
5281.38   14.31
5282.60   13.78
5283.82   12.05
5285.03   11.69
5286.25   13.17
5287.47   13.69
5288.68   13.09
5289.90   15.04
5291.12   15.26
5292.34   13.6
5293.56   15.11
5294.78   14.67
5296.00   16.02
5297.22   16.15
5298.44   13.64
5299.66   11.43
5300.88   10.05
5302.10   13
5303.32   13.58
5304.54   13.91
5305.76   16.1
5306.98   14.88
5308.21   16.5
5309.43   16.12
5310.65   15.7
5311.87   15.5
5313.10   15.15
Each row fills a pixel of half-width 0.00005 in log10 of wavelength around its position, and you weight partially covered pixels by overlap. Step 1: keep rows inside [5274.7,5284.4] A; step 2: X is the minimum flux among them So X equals 12.05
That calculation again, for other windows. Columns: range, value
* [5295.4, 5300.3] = 11.43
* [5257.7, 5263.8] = 12.09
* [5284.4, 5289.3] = 11.69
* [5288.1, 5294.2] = 13.09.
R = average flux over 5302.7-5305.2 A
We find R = 13.8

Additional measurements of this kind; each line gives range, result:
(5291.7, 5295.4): 14.5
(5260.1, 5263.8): 14.1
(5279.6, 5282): 15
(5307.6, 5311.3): 16.1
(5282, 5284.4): 12.9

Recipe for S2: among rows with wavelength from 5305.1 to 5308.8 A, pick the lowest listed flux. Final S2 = 14.88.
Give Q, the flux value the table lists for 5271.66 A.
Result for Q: 9.626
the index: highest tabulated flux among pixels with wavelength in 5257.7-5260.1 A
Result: 14.4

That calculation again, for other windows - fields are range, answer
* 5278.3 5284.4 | 15.74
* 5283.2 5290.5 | 15.04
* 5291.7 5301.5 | 16.15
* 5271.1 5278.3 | 16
